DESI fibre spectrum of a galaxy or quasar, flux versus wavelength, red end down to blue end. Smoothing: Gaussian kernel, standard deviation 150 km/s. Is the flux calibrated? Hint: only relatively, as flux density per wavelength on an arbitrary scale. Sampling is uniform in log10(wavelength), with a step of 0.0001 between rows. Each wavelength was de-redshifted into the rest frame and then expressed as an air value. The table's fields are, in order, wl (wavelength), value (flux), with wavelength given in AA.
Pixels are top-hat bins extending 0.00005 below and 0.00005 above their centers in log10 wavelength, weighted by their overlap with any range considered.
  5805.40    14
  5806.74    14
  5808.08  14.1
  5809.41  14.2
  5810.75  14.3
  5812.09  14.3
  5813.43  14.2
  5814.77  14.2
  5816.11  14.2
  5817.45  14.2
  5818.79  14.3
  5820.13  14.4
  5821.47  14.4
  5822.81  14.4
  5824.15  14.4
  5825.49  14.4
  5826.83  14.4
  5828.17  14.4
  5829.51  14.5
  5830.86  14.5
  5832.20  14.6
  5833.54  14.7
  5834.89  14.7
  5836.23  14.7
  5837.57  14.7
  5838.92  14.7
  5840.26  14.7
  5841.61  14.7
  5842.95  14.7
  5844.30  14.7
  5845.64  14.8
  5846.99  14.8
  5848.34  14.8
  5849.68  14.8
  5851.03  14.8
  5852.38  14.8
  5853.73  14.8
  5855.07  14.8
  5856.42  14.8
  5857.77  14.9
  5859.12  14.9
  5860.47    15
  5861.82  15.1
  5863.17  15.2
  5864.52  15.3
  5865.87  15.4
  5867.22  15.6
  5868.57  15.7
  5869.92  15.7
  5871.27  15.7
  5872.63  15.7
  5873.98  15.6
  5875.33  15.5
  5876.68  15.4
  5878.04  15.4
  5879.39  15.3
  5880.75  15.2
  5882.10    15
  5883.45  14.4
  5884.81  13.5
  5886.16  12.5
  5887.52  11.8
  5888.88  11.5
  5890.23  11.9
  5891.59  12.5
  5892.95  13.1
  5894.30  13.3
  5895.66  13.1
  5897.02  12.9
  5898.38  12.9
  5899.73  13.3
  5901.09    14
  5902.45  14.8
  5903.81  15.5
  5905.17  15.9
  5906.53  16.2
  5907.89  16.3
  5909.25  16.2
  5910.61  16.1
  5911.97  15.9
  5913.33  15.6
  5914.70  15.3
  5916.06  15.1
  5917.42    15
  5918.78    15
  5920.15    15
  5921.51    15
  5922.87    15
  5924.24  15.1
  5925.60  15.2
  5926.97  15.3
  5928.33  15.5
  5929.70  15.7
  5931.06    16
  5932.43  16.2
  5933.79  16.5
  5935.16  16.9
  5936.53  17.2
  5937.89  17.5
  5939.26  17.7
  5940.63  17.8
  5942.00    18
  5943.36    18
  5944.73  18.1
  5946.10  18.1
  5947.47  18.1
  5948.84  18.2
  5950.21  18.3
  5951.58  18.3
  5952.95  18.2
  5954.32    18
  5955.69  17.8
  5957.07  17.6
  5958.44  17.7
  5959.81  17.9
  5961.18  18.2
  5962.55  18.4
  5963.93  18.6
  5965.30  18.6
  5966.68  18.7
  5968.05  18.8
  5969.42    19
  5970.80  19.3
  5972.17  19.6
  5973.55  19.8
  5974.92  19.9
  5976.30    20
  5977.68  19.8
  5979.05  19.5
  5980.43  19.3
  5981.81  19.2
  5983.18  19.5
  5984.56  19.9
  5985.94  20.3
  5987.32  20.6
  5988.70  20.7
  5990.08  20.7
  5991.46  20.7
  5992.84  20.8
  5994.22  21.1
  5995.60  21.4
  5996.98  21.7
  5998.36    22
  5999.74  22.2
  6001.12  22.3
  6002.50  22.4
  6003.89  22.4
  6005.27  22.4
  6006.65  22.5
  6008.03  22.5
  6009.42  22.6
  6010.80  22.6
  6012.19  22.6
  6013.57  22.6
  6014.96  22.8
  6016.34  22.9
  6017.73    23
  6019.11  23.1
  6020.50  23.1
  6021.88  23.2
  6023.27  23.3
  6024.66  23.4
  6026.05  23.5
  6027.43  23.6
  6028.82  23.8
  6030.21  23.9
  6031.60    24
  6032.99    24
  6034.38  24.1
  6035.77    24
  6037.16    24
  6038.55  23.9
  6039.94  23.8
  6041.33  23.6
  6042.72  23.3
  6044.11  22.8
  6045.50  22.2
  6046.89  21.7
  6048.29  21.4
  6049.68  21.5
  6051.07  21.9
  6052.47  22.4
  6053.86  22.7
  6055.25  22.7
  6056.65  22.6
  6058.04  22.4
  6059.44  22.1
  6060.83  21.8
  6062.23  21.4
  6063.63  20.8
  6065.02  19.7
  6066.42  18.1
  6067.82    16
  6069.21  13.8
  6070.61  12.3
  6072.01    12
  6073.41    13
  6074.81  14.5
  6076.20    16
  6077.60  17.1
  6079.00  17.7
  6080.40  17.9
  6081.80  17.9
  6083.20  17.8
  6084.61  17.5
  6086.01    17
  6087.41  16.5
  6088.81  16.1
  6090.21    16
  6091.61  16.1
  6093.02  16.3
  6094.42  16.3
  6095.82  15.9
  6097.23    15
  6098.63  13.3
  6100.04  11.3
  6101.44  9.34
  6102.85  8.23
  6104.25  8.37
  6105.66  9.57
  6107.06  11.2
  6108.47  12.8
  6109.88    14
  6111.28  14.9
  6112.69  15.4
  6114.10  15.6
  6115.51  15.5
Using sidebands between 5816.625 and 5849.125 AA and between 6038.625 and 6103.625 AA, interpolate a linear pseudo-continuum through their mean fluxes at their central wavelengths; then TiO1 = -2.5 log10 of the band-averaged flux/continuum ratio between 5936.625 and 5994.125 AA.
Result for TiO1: -0.15 mag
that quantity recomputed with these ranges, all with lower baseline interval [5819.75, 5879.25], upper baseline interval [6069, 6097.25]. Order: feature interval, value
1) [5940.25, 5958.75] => -0.18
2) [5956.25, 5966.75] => -0.18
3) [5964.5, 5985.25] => -0.25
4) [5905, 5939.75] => -0.04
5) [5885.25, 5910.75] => 0.10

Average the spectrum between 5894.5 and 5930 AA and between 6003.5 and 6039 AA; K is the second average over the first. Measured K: 1.55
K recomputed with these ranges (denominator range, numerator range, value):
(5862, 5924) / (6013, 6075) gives 1.47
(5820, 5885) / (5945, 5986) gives 1.26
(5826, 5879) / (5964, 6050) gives 1.45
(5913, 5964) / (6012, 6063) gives 1.36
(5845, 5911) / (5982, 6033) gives 1.52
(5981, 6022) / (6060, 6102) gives 0.74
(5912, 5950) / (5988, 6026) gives 1.36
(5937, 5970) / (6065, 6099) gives 0.88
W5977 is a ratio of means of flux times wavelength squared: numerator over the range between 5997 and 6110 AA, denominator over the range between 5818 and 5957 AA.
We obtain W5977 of 1.35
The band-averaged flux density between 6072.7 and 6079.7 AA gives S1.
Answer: 15.7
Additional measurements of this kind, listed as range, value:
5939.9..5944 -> 17.9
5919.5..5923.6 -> 15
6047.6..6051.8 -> 21.6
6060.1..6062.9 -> 21.6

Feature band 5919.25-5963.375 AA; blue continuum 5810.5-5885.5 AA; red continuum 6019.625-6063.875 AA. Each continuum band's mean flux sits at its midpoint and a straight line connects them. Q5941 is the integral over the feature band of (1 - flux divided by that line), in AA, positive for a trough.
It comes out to 3.9 AA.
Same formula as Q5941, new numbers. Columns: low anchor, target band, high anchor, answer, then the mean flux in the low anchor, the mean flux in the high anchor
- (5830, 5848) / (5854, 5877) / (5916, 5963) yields 0.0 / 14.7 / 16.9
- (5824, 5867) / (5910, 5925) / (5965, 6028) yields 2.2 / 14.8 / 21.3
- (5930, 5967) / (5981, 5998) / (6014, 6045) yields 0.1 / 17.8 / 23.5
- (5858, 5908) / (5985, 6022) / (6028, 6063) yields -2.3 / 14.5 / 22.9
